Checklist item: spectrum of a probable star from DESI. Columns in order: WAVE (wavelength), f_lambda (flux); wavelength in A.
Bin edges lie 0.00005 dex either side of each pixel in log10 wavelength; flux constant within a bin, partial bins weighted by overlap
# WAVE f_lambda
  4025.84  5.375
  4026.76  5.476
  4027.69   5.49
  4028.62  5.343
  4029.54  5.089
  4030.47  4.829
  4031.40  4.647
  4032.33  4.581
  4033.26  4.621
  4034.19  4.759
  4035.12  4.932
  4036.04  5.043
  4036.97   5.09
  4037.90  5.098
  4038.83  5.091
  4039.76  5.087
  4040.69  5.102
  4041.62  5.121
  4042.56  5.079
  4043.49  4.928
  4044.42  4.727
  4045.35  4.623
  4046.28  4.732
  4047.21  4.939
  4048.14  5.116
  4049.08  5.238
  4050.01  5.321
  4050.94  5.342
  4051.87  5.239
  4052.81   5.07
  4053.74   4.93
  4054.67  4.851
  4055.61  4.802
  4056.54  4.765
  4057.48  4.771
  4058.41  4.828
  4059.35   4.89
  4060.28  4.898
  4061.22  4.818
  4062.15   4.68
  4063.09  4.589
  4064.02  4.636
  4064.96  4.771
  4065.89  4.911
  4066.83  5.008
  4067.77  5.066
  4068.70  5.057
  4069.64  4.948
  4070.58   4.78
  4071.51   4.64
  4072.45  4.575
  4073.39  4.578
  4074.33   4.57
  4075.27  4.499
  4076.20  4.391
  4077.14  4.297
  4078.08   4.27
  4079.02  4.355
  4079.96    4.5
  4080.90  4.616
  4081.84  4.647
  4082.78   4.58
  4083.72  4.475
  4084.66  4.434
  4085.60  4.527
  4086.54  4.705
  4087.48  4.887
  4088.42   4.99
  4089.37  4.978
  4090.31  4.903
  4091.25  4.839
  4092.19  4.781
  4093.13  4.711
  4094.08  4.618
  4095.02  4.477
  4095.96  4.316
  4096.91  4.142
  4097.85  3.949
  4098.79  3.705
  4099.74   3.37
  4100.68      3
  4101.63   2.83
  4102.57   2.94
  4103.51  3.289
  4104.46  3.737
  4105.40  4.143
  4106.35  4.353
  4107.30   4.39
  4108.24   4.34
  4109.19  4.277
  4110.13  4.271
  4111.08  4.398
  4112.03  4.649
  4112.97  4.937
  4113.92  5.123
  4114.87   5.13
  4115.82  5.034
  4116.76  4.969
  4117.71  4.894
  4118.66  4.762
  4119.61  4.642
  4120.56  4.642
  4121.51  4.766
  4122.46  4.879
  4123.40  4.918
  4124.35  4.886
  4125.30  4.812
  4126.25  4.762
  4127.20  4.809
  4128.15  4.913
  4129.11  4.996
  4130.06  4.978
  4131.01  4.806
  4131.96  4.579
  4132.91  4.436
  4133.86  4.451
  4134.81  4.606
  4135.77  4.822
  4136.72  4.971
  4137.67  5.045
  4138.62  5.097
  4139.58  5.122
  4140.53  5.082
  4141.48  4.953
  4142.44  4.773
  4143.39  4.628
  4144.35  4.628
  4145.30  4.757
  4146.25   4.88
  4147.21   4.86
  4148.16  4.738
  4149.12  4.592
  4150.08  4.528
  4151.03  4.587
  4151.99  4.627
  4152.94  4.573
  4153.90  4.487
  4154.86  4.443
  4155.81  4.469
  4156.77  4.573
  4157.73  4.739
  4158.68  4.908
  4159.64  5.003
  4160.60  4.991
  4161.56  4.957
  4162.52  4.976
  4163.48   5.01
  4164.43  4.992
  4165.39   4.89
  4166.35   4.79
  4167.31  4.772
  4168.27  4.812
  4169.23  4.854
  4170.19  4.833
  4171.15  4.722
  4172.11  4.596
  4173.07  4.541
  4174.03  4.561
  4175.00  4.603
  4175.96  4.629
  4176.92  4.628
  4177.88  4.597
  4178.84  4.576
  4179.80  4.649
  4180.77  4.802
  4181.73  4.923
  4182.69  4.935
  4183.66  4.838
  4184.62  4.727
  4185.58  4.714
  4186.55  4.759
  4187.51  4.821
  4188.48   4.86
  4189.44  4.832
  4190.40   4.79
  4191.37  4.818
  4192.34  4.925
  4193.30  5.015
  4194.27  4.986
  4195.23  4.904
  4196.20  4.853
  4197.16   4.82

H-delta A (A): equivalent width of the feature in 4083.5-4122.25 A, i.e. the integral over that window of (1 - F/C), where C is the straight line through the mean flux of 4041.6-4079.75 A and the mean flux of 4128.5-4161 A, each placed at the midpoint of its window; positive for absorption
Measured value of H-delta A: 3.1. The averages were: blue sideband 4.81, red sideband 4.76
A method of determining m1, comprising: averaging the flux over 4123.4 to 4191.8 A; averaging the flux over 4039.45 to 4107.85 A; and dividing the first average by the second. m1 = 1.04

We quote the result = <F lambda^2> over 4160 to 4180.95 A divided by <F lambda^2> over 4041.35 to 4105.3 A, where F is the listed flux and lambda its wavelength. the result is 1.09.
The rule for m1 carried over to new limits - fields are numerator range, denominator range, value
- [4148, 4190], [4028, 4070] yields 0.96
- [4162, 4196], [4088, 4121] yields 1.10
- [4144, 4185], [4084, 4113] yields 1.12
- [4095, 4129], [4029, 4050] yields 0.89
